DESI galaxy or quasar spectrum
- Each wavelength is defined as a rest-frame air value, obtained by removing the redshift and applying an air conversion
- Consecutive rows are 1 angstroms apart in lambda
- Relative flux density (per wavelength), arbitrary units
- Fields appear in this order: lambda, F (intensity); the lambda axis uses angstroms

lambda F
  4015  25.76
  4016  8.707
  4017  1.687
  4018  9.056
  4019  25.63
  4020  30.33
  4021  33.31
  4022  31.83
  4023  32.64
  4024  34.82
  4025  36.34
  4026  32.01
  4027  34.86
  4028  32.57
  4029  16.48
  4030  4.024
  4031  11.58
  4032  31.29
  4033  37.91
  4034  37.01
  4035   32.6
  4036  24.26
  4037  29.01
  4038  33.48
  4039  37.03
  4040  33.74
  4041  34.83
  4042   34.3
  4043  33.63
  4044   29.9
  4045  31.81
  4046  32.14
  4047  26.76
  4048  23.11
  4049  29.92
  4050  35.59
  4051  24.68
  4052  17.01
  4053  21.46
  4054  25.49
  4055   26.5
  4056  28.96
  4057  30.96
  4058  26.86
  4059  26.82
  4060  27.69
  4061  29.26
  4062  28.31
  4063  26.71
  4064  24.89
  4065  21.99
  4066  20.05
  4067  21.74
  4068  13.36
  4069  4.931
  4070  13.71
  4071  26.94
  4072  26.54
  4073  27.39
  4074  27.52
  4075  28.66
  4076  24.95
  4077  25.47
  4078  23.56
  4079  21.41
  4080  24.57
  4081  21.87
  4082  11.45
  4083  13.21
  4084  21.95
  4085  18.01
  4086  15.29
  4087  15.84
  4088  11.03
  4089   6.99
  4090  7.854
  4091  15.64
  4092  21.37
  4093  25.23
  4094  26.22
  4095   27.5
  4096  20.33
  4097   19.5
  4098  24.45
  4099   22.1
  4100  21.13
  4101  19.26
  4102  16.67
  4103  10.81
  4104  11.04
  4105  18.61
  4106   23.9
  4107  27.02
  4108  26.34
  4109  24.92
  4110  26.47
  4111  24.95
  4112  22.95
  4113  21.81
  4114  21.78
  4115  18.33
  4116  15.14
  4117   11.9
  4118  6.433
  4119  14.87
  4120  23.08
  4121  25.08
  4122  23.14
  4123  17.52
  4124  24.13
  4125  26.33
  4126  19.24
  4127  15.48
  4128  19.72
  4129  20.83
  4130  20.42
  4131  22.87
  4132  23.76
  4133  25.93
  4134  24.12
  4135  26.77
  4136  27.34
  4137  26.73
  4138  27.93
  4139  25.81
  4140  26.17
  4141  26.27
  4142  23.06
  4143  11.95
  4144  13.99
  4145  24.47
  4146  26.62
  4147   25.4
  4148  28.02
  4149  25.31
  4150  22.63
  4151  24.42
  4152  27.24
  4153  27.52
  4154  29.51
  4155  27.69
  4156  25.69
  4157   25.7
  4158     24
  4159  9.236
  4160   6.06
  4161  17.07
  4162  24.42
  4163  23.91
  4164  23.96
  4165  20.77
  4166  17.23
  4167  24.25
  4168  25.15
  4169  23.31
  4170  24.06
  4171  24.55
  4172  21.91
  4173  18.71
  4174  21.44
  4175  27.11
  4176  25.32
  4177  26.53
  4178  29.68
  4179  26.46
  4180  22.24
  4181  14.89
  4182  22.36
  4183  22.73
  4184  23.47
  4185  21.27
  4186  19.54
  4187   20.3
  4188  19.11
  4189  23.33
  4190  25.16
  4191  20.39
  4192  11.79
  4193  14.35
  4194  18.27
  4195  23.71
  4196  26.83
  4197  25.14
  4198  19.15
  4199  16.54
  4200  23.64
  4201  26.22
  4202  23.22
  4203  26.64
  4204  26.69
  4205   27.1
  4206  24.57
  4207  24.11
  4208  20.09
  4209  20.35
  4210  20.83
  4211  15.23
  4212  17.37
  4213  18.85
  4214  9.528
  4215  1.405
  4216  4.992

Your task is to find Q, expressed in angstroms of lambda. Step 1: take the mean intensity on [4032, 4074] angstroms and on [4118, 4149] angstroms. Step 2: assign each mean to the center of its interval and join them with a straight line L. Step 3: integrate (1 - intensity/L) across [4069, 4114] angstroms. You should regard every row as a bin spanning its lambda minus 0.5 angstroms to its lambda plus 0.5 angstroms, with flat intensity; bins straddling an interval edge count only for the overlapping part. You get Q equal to 8.1 angstroms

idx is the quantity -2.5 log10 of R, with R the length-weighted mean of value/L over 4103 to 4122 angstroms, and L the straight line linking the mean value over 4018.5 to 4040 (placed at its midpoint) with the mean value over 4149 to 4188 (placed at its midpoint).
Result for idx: 0.26 mag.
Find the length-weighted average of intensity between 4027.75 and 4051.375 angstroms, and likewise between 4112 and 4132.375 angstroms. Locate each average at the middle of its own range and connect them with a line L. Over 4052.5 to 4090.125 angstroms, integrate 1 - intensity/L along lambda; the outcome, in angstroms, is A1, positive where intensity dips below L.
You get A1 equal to 5.7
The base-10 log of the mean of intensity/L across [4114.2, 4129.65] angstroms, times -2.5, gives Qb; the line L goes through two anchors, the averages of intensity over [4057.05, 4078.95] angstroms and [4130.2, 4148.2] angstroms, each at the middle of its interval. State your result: 0.27 mag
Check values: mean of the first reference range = 23.8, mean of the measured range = 18.8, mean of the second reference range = 24.2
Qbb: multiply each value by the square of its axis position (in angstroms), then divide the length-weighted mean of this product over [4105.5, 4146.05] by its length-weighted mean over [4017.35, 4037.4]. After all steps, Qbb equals 0.8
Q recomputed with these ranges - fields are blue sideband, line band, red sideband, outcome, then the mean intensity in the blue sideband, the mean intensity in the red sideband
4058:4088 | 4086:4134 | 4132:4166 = 5.7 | 21.8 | 23.4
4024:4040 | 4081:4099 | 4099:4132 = 3.8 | 29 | 20.2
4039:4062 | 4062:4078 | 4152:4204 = 3.0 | 28.9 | 22.3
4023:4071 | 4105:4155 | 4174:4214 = 2.8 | 27.1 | 21.9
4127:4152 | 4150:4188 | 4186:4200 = -1.4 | 23.7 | 20.4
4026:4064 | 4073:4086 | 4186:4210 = 2.5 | 28.3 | 22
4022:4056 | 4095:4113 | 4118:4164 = 2.6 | 29.1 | 22.7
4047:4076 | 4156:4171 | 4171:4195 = 0.8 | 24.6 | 21.7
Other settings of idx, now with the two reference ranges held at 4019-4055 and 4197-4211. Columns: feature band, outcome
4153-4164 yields 0.13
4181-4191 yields 0.10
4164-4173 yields 0.08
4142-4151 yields 0.12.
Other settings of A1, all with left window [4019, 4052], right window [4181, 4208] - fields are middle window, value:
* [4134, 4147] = 0.4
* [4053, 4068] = 1.6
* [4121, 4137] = 1.6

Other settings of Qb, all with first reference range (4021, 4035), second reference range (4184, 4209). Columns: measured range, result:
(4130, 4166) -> 0.030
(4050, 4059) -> 0.081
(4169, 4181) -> -0.049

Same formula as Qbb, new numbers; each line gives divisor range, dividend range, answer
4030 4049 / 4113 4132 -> 0.67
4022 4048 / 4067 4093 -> 0.64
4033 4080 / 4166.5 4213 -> 0.88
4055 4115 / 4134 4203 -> 1.10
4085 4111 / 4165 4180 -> 1.27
